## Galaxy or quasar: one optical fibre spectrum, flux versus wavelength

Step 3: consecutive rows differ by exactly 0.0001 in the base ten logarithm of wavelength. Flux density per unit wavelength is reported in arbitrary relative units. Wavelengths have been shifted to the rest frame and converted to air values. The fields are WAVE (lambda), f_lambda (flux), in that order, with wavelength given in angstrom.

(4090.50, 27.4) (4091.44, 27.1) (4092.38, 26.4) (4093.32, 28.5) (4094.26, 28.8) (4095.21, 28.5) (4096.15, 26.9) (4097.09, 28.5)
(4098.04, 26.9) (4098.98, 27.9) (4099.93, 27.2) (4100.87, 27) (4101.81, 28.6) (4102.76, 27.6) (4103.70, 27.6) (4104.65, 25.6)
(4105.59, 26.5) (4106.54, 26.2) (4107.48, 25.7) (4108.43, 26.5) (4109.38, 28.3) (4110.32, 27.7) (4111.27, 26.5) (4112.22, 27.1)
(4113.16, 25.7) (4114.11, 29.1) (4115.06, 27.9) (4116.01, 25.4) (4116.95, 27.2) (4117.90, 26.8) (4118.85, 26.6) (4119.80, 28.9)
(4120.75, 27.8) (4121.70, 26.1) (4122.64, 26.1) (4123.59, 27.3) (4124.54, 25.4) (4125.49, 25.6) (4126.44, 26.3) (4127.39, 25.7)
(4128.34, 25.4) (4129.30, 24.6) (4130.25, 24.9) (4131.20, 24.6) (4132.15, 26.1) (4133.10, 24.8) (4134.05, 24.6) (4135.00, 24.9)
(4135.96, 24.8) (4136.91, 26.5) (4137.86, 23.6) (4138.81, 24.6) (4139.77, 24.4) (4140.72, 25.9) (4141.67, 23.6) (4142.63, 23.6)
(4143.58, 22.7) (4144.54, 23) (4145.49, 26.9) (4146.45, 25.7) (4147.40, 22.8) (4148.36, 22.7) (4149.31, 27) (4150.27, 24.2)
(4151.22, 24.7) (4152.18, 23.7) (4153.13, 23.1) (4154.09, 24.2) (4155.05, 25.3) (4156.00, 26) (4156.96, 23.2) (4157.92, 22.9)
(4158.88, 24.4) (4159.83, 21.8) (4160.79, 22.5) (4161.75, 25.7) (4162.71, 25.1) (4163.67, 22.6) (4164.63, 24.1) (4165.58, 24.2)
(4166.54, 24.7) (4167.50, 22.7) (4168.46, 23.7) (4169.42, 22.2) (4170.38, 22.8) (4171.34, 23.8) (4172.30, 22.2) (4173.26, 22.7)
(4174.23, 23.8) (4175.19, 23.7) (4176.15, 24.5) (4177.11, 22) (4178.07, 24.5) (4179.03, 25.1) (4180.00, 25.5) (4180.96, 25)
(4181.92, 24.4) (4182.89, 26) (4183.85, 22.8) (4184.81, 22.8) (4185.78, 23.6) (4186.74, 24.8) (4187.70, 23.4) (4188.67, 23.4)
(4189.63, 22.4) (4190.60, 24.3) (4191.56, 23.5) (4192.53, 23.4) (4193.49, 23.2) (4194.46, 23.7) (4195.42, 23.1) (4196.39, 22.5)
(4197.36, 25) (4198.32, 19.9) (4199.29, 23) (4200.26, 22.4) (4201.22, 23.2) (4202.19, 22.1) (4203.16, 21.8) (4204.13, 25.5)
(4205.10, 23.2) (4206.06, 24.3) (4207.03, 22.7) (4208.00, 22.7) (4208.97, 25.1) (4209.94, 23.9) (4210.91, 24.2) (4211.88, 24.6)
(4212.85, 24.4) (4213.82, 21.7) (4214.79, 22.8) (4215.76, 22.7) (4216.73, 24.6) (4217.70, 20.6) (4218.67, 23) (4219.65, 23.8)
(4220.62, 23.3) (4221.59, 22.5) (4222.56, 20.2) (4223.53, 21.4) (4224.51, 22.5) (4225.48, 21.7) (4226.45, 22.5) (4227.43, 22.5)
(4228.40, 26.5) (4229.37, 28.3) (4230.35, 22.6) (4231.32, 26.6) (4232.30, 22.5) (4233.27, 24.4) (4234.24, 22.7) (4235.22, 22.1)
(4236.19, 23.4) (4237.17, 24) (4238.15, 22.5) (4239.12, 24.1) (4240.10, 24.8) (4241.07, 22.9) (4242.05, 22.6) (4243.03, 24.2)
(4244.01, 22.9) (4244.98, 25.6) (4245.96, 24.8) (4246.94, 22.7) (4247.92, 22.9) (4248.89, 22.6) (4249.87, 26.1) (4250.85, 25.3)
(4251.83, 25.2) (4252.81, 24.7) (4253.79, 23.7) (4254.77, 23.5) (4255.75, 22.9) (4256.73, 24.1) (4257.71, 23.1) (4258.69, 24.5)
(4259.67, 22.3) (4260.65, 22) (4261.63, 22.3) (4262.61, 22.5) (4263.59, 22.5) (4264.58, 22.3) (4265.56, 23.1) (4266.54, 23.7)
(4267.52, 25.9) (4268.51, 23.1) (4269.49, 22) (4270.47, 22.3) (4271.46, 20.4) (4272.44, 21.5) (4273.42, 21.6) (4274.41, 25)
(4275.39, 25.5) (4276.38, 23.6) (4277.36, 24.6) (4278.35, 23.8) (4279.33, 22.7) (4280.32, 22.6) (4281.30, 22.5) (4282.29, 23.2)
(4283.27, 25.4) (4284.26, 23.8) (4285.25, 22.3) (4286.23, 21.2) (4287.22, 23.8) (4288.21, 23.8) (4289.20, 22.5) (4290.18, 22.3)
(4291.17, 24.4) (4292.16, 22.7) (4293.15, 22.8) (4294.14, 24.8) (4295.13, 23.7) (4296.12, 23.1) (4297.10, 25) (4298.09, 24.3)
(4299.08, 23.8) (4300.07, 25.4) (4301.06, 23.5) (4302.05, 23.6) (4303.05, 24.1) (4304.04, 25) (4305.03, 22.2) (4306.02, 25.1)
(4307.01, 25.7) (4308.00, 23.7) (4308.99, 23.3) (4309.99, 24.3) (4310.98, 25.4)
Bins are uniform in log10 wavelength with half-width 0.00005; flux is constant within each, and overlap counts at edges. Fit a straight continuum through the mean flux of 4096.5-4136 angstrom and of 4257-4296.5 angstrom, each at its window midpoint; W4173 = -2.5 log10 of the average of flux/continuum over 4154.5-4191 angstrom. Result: 0.07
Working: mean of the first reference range 26.5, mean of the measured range 23.8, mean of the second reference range 23.1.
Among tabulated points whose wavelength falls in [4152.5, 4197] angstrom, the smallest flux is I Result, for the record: 21.8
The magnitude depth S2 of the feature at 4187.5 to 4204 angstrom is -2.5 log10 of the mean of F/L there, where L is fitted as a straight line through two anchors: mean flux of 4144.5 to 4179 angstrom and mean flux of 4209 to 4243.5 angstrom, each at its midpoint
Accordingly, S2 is 0.03 mag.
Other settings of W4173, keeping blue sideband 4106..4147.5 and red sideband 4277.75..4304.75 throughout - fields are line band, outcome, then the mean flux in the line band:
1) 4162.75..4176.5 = 0.08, 23.5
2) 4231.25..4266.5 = 0.03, 23.5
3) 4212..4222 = 0.07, 23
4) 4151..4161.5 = 0.07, 23.8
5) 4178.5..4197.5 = 0.05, 23.9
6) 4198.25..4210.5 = 0.07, 23.2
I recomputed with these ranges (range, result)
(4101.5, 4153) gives 22.7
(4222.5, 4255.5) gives 20.2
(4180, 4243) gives 19.9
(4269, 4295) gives 20.4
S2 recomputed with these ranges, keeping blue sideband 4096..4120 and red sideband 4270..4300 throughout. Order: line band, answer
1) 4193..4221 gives 0.08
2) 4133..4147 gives 0.08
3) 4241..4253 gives 0.00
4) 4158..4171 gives 0.10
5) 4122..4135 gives 0.05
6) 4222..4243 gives 0.05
